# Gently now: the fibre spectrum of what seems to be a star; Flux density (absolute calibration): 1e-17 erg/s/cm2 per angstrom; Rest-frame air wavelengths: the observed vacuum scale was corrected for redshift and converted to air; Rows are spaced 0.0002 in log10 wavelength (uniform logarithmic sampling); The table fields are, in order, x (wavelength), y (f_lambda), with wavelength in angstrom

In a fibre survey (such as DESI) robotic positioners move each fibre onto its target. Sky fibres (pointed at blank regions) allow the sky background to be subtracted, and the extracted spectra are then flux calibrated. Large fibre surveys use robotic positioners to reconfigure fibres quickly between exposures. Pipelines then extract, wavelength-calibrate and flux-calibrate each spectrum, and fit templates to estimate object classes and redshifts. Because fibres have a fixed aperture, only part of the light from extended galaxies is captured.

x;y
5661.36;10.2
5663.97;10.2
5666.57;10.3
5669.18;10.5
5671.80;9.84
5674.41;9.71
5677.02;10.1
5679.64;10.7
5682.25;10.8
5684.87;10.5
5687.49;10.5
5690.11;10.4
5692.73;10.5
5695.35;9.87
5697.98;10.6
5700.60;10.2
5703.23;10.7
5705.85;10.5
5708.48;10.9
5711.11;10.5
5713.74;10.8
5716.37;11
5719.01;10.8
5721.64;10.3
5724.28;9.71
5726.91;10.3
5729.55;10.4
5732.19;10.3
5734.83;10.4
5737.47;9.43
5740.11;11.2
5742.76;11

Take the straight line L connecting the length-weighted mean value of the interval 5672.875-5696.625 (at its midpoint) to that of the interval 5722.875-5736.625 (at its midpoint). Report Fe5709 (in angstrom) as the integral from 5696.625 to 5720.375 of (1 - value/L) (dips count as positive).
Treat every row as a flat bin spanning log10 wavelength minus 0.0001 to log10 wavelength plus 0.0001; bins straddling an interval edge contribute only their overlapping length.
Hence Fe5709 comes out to -0.9 angstrom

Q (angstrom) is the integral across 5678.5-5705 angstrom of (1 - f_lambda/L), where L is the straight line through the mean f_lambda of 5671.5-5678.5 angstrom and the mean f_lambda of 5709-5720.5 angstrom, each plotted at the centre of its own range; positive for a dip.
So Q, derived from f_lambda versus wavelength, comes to -0.53 angstrom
